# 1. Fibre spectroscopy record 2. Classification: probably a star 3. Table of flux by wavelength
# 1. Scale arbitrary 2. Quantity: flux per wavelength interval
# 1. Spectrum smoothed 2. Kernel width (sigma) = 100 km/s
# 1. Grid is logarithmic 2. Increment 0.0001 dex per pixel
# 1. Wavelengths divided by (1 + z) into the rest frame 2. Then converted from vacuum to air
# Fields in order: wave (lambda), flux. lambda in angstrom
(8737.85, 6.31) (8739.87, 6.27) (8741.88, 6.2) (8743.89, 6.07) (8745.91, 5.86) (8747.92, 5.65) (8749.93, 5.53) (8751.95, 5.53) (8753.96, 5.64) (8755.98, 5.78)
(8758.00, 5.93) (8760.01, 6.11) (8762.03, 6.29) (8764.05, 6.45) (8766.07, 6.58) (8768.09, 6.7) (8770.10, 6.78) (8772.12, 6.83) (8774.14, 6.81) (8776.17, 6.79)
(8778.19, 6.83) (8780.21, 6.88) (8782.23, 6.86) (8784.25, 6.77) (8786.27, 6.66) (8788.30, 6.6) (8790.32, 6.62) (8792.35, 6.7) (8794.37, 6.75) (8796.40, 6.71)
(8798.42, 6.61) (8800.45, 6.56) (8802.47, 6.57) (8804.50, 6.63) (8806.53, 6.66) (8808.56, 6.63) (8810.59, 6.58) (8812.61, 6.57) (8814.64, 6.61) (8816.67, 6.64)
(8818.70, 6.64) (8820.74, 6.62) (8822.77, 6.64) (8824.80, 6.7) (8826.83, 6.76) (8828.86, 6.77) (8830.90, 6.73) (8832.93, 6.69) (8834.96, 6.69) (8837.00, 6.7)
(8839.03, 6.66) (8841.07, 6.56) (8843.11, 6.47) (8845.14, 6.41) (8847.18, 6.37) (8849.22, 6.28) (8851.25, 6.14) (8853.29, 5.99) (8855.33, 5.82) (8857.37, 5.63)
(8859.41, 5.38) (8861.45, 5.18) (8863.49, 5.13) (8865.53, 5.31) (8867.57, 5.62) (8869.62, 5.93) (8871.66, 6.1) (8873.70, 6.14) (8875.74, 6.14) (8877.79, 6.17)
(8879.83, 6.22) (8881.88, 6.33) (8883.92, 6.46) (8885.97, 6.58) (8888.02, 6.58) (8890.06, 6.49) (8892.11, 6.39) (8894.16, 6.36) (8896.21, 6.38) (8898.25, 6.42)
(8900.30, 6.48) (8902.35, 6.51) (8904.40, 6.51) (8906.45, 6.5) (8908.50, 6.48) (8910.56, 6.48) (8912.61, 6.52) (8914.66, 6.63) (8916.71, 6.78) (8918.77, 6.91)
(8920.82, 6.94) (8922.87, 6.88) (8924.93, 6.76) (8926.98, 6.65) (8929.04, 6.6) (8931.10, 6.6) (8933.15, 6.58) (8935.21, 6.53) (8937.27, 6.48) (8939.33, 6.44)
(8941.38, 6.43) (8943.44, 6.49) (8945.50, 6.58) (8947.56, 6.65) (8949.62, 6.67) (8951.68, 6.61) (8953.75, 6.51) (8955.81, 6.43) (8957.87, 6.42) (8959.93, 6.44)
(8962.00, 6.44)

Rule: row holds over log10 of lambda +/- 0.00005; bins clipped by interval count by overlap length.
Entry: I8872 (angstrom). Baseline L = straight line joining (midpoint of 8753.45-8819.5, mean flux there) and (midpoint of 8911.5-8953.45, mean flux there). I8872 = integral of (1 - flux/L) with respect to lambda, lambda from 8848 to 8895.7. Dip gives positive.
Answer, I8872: 4.2 angstrom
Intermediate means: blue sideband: 6.58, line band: 6.02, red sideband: 6.63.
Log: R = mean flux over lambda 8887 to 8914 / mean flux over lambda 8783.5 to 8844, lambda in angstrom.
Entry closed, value 0.97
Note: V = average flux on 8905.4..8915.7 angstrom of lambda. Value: 6.52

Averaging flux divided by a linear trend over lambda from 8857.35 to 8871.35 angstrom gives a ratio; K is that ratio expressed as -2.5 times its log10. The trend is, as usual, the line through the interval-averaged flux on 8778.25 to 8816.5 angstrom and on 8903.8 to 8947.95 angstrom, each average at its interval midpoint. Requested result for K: 0.21 mag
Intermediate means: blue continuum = 6.67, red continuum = 6.61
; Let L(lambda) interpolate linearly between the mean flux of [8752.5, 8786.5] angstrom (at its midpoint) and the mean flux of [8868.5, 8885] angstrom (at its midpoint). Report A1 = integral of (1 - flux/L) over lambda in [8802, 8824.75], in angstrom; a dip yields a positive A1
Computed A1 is -0.9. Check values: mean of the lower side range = 6.5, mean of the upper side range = 6.18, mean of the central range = 6.62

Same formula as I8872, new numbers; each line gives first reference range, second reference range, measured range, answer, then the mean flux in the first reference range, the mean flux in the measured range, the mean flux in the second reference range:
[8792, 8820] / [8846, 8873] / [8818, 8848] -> -2.1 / 6.63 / 6.63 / 5.77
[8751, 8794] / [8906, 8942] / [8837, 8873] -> 3.3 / 6.49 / 5.96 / 6.63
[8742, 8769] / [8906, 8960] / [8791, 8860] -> -2.9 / 6.01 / 6.5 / 6.6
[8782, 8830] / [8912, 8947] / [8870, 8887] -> 1.0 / 6.66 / 6.25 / 6.64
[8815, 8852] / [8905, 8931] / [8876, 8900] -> 0.9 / 6.59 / 6.39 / 6.67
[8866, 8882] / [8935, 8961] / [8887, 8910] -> -1.0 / 6.04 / 6.46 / 6.51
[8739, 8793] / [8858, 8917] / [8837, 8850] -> -0.5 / 6.36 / 6.48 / 6.2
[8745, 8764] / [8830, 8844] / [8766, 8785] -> -2.3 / 5.85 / 6.8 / 6.64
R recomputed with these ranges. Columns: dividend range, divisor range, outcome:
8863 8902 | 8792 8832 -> 0.93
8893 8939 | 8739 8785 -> 1.04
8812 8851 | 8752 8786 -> 1.02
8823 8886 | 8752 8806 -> 0.95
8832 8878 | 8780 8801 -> 0.91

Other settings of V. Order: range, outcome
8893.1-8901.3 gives 6.41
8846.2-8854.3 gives 6.2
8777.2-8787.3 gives 6.8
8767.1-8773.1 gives 6.78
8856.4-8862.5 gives 5.39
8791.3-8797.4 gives 6.71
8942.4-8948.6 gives 6.57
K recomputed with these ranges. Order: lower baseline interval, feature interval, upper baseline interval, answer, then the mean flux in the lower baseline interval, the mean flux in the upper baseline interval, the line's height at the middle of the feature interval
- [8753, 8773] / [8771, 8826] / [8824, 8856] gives -0.049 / 6.31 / 6.49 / 6.39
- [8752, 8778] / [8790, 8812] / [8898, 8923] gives -0.034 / 6.37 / 6.62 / 6.43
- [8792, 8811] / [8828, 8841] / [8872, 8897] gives -0.028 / 6.64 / 6.35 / 6.52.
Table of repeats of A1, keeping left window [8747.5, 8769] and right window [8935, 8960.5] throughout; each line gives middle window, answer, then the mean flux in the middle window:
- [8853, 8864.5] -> 1.4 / 5.49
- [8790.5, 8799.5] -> -0.8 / 6.68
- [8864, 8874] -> 0.9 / 5.76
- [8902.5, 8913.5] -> -0.1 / 6.5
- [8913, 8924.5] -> -0.7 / 6.81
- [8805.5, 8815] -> -0.7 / 6.61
